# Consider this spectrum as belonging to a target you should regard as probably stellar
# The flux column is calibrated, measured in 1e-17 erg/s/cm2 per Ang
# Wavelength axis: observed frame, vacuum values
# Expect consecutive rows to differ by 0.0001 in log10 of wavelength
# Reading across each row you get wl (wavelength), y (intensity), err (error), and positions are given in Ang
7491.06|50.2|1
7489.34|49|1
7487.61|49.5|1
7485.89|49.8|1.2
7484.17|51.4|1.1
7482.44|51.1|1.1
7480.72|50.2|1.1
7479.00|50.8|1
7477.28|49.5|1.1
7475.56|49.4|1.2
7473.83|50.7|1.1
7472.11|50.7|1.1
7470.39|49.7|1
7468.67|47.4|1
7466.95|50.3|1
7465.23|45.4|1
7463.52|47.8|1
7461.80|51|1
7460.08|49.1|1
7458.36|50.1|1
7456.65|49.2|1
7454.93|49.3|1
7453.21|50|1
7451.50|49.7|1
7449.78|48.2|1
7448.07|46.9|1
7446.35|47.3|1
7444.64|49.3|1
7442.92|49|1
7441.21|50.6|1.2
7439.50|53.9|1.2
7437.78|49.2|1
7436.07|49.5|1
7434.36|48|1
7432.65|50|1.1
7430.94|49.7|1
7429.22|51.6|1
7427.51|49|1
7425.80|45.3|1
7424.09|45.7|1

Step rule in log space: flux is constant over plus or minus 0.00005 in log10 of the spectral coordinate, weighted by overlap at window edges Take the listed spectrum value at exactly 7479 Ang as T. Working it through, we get 50.8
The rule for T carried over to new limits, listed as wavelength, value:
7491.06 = 50.2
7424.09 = 45.7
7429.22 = 51.6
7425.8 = 45.3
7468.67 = 47.4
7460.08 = 49.1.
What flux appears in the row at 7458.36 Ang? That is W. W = 50.1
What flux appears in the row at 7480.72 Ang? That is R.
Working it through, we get 50.2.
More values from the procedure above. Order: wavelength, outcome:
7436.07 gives 49.5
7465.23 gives 45.4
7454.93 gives 49.3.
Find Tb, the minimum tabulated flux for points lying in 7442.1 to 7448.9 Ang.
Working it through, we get 46.9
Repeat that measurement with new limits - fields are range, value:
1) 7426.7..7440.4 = 48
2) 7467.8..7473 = 47.4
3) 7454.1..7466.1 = 45.4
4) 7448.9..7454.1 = 48.2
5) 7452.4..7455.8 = 49.3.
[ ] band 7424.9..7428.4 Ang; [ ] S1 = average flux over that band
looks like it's 47.2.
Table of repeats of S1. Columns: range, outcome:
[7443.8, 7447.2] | 48.4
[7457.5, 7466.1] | 48.7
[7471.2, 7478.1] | 50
